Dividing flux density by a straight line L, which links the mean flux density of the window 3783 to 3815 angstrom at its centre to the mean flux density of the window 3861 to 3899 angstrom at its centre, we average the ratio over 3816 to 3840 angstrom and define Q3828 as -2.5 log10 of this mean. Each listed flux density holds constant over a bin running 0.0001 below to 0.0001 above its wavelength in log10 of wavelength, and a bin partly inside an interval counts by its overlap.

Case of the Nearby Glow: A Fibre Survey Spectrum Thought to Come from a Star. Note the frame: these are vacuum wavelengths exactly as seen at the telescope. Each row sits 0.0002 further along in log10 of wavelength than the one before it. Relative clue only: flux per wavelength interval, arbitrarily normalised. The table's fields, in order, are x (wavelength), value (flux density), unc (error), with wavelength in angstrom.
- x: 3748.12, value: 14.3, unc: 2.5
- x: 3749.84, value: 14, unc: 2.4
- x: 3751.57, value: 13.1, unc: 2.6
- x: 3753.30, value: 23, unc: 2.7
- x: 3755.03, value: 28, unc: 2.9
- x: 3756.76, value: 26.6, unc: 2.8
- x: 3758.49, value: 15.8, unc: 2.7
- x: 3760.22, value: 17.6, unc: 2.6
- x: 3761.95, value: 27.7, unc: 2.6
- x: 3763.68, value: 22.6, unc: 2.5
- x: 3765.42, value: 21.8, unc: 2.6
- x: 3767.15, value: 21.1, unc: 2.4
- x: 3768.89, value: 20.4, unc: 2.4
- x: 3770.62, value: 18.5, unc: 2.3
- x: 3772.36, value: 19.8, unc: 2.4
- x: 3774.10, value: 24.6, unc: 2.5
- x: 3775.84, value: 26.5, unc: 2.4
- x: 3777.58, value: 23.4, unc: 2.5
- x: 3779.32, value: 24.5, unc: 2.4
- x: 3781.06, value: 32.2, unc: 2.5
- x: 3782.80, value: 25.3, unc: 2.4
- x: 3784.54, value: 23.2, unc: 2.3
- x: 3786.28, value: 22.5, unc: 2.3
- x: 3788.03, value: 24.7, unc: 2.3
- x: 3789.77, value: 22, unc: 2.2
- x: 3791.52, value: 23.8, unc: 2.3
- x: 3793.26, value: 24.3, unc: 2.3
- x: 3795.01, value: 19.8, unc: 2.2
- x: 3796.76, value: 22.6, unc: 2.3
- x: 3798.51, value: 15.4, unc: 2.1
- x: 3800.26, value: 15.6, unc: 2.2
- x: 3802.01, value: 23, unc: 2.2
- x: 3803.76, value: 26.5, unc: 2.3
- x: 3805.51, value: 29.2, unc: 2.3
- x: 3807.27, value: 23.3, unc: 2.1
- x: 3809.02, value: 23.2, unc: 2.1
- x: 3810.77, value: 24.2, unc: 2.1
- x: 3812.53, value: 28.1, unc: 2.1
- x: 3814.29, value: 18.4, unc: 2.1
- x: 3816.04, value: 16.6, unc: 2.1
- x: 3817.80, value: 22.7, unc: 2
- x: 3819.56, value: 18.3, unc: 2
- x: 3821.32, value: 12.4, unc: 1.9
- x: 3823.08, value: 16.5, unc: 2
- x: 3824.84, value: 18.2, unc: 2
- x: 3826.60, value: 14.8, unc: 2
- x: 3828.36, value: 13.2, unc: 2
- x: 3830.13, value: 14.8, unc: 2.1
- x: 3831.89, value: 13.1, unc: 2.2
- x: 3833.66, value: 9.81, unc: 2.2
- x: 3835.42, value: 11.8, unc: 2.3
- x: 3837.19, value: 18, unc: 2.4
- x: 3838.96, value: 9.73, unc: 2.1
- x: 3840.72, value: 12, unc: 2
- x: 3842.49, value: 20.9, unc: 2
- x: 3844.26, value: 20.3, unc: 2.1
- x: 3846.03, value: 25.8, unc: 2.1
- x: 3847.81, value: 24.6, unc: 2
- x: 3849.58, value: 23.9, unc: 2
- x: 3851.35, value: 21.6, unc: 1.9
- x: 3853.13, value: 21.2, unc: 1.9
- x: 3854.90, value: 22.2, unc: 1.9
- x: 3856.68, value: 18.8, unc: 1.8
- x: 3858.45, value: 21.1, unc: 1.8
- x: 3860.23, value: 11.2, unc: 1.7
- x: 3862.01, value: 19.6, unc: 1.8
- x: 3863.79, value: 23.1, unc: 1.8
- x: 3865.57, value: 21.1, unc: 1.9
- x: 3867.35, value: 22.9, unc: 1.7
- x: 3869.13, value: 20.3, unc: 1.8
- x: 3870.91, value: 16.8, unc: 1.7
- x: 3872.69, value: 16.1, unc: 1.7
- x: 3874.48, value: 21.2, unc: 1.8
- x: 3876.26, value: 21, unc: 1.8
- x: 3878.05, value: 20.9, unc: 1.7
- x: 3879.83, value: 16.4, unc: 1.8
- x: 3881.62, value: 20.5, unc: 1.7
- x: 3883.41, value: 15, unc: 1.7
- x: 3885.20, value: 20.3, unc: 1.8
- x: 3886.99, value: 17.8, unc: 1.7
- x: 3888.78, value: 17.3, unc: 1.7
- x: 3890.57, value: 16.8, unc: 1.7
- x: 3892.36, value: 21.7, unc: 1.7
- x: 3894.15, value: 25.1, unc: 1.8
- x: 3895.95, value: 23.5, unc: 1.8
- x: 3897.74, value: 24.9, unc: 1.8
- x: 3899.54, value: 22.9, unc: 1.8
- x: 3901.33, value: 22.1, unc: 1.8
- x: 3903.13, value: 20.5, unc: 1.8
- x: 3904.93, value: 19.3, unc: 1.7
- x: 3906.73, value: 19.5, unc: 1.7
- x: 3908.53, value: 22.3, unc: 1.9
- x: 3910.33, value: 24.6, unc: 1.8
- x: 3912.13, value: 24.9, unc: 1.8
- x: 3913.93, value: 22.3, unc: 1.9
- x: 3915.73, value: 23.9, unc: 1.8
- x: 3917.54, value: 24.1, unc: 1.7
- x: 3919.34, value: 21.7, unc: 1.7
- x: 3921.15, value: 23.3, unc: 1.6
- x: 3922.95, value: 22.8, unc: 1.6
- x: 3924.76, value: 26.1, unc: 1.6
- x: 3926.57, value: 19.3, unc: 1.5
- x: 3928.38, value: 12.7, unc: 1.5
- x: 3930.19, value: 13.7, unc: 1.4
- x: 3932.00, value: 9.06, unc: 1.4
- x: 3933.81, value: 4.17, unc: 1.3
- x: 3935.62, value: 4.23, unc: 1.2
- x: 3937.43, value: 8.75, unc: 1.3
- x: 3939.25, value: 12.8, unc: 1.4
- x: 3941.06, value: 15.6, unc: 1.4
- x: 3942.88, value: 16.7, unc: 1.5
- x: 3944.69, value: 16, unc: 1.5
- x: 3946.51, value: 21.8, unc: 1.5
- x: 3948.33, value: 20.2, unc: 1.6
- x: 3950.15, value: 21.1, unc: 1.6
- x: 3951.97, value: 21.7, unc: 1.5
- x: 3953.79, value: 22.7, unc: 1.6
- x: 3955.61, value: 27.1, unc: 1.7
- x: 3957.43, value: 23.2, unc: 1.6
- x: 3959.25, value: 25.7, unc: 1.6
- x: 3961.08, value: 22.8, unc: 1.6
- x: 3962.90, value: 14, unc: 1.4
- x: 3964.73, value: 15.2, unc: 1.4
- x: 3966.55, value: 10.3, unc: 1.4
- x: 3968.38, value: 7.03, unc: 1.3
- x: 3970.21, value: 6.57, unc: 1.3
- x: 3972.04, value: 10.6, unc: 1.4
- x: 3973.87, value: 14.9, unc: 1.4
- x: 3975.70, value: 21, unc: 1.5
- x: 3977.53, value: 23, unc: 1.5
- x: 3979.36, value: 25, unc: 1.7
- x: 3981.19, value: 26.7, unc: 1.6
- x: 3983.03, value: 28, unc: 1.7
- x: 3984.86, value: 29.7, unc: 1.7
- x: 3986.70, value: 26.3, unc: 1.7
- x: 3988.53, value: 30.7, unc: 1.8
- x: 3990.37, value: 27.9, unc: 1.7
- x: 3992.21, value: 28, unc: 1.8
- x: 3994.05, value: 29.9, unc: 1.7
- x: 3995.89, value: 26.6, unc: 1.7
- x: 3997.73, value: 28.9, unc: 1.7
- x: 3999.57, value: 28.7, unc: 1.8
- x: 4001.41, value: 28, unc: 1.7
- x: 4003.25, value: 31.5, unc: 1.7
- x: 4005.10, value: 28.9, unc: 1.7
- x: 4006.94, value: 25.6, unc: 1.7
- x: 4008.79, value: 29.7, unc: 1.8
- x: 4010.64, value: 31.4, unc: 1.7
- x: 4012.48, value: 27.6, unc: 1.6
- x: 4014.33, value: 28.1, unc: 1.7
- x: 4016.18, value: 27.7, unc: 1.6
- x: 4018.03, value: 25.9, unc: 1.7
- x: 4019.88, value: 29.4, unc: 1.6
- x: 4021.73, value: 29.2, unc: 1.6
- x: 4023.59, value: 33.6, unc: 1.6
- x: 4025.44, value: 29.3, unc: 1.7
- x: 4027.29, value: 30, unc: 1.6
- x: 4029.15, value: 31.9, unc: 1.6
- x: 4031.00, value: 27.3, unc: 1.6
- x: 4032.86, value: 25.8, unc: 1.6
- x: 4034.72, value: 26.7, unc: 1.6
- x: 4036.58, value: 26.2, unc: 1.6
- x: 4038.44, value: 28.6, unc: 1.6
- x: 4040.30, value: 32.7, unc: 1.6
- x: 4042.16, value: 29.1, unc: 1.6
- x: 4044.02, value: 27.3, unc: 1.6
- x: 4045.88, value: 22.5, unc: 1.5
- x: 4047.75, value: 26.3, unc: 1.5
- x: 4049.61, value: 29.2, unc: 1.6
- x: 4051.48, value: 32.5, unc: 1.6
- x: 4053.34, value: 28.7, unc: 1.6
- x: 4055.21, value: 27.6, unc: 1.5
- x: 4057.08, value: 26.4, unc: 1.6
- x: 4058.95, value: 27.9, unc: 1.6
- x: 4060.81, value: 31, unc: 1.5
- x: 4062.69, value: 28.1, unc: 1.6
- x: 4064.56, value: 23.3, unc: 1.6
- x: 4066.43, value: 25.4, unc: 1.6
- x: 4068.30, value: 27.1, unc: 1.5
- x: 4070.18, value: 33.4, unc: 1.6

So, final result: 0.42 mag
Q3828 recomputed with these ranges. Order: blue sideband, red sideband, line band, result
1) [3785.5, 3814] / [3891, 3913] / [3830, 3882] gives 0.21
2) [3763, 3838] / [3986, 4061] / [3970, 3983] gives 0.35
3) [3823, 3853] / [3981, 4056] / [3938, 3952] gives 0.32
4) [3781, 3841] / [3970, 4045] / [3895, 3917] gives 0.03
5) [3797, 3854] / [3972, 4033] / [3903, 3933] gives 0.14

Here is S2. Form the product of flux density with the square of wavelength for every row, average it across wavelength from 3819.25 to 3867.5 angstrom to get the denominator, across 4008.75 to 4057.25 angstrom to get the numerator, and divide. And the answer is 1.8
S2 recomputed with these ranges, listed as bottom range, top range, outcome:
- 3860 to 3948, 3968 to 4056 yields 1.49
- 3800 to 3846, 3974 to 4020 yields 1.64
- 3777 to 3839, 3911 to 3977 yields 0.93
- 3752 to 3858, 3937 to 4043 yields 1.29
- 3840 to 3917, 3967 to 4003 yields 1.20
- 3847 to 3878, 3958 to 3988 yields 1.01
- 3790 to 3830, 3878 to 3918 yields 1.09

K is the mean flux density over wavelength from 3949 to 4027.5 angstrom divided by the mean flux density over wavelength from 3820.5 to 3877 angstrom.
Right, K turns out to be 1.4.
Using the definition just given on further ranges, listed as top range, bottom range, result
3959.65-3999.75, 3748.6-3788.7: 0.98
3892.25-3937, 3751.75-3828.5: 0.91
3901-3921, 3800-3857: 1.16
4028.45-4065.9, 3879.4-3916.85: 1.32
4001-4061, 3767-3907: 1.41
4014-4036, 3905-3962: 1.50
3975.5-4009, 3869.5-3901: 1.39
